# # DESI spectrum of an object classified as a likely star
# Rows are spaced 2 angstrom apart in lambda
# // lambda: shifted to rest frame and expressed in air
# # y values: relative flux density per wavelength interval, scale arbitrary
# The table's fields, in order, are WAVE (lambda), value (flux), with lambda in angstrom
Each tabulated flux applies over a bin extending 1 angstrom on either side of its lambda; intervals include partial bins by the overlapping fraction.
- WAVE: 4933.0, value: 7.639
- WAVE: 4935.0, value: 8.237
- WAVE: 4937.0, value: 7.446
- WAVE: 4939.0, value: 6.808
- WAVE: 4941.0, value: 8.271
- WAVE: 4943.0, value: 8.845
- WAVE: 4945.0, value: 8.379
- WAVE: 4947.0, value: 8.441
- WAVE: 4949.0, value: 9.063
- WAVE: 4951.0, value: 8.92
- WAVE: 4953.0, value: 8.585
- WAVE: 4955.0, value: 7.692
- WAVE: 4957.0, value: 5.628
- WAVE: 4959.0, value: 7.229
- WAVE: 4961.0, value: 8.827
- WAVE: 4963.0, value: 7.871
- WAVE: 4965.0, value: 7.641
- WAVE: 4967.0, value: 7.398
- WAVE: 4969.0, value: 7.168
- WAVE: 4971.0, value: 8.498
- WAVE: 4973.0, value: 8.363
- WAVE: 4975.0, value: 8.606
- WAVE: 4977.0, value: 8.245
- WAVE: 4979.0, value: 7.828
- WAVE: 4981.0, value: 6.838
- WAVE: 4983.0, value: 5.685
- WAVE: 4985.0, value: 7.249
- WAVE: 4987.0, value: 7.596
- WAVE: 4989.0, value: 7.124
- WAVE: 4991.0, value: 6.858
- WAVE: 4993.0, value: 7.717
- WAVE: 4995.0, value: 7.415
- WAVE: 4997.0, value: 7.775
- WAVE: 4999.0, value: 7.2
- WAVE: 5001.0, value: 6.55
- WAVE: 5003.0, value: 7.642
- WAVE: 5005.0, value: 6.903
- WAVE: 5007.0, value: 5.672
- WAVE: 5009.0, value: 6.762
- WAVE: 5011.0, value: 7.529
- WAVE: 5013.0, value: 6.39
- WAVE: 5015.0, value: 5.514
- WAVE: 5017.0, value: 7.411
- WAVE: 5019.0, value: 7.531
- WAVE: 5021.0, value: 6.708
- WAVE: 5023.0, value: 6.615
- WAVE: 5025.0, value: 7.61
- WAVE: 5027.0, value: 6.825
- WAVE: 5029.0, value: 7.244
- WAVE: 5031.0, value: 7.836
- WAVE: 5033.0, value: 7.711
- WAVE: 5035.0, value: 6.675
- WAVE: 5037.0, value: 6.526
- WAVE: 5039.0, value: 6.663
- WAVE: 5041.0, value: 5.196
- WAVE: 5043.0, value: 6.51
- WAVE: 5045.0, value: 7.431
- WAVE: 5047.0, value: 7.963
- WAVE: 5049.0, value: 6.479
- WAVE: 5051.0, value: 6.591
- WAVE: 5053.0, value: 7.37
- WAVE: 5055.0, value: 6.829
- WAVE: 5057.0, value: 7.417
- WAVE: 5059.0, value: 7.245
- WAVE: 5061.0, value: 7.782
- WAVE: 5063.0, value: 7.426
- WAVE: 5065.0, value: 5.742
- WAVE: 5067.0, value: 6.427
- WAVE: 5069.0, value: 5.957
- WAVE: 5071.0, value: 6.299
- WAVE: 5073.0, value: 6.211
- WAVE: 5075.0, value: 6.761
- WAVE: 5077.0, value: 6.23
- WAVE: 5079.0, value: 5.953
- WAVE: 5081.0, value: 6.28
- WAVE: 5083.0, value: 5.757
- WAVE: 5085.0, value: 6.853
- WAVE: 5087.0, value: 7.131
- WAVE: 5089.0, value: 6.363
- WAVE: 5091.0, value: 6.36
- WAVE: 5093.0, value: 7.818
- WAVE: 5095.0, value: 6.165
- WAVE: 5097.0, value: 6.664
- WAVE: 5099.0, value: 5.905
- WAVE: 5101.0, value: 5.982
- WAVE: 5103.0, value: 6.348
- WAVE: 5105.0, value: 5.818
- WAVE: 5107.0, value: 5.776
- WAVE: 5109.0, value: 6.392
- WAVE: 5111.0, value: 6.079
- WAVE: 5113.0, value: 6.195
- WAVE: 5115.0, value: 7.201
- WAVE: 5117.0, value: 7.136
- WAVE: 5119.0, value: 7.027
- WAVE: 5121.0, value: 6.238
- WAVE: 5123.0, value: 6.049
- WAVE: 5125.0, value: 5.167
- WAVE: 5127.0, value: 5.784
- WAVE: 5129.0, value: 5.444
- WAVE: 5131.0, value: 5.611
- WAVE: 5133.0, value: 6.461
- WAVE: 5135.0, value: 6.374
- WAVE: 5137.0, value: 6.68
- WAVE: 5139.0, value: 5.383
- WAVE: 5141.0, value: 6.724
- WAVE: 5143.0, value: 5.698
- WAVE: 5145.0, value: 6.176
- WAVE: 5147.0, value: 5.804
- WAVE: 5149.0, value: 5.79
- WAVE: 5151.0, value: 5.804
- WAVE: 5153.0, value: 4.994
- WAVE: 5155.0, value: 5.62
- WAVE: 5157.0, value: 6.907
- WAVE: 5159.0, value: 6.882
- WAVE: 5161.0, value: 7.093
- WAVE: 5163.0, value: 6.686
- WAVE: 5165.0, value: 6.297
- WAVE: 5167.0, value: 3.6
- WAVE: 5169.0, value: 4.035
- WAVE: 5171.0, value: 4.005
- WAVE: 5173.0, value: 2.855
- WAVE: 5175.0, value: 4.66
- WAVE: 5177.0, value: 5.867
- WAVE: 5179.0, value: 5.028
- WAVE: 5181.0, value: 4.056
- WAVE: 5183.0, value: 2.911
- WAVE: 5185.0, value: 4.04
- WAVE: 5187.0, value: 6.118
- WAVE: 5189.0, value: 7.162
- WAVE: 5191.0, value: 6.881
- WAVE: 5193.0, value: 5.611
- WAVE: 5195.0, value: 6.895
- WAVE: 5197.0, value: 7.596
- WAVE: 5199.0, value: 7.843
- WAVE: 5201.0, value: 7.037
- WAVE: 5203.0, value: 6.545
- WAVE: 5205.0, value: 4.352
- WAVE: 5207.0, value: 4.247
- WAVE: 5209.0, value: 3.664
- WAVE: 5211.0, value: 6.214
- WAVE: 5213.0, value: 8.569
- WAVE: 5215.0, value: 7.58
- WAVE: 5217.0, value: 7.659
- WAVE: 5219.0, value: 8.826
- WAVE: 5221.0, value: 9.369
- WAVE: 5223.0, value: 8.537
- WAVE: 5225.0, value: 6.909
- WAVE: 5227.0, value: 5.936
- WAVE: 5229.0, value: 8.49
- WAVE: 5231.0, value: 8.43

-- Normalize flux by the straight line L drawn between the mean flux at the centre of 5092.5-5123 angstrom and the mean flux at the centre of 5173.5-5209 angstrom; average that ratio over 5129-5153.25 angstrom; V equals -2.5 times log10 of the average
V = 0.02 mag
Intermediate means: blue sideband 6.41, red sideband 5.6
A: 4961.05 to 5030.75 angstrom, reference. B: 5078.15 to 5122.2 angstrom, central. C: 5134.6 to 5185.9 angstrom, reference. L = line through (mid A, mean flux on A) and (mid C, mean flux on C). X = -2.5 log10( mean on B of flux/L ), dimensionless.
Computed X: -0.064 mag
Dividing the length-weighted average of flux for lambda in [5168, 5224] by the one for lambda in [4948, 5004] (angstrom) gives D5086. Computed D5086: 0.79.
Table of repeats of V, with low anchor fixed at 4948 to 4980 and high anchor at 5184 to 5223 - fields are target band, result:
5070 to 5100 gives 0.14 mag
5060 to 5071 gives 0.12 mag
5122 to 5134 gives 0.23 mag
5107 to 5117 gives 0.11 mag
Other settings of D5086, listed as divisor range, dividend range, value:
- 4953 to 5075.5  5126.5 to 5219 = 0.82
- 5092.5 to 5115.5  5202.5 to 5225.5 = 1.09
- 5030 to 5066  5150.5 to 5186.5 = 0.73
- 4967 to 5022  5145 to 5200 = 0.78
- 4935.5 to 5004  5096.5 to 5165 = 0.80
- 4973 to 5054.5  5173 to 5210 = 0.78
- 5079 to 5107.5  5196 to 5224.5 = 1.10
